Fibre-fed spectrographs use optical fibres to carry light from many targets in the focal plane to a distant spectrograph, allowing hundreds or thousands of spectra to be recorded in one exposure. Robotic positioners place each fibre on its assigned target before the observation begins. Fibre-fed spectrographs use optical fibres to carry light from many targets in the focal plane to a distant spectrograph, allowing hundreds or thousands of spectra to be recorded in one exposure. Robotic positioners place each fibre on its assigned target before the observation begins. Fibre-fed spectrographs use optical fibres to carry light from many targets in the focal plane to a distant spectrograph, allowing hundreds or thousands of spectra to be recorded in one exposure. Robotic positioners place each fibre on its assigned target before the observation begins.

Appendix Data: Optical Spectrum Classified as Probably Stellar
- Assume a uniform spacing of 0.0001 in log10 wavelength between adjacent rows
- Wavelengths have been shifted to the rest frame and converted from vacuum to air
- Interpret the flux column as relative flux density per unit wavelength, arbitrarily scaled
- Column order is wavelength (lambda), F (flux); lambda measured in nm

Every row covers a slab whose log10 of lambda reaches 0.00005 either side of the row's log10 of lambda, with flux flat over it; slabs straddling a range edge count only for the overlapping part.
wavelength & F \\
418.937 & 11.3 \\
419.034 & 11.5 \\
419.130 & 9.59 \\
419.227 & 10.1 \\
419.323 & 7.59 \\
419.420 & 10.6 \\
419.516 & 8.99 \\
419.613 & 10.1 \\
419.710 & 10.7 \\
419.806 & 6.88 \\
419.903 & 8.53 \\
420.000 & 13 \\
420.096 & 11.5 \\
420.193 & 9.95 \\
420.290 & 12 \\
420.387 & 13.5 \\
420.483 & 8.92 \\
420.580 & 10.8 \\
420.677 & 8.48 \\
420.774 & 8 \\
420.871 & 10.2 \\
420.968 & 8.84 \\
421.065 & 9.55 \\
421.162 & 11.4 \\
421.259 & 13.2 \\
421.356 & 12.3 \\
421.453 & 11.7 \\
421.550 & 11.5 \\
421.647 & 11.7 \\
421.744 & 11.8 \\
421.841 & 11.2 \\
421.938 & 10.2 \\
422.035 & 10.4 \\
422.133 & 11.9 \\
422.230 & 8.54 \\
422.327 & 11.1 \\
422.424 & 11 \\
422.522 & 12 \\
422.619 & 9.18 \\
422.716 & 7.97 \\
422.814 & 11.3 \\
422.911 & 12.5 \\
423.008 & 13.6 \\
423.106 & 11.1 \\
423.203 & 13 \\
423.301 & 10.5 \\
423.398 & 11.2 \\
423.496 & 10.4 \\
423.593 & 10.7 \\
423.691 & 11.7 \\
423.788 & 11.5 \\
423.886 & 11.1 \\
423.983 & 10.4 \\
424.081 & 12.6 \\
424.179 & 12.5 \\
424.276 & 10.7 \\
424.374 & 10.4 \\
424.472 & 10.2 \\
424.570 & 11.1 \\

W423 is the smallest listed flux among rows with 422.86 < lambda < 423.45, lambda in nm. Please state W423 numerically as 10.5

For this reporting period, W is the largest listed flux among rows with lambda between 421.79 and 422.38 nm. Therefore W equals 11.9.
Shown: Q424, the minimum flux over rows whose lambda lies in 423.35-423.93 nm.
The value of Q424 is 10.4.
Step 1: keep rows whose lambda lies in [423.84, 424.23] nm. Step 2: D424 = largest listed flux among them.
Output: 12.6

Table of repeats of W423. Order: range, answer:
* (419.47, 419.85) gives 6.88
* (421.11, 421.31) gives 11.4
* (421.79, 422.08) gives 10.2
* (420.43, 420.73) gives 8.48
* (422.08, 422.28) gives 8.54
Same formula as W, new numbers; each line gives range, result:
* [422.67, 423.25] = 13.6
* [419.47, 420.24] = 13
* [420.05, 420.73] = 13.5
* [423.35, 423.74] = 11.7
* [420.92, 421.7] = 13.2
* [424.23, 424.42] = 10.7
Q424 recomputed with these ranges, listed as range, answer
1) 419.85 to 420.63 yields 8.53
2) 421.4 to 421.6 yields 11.5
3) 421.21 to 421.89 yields 11.2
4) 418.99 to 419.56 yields 7.59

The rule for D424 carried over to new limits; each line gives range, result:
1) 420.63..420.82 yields 8.48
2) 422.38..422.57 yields 12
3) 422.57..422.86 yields 11.3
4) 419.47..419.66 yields 10.1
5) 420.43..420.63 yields 10.8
